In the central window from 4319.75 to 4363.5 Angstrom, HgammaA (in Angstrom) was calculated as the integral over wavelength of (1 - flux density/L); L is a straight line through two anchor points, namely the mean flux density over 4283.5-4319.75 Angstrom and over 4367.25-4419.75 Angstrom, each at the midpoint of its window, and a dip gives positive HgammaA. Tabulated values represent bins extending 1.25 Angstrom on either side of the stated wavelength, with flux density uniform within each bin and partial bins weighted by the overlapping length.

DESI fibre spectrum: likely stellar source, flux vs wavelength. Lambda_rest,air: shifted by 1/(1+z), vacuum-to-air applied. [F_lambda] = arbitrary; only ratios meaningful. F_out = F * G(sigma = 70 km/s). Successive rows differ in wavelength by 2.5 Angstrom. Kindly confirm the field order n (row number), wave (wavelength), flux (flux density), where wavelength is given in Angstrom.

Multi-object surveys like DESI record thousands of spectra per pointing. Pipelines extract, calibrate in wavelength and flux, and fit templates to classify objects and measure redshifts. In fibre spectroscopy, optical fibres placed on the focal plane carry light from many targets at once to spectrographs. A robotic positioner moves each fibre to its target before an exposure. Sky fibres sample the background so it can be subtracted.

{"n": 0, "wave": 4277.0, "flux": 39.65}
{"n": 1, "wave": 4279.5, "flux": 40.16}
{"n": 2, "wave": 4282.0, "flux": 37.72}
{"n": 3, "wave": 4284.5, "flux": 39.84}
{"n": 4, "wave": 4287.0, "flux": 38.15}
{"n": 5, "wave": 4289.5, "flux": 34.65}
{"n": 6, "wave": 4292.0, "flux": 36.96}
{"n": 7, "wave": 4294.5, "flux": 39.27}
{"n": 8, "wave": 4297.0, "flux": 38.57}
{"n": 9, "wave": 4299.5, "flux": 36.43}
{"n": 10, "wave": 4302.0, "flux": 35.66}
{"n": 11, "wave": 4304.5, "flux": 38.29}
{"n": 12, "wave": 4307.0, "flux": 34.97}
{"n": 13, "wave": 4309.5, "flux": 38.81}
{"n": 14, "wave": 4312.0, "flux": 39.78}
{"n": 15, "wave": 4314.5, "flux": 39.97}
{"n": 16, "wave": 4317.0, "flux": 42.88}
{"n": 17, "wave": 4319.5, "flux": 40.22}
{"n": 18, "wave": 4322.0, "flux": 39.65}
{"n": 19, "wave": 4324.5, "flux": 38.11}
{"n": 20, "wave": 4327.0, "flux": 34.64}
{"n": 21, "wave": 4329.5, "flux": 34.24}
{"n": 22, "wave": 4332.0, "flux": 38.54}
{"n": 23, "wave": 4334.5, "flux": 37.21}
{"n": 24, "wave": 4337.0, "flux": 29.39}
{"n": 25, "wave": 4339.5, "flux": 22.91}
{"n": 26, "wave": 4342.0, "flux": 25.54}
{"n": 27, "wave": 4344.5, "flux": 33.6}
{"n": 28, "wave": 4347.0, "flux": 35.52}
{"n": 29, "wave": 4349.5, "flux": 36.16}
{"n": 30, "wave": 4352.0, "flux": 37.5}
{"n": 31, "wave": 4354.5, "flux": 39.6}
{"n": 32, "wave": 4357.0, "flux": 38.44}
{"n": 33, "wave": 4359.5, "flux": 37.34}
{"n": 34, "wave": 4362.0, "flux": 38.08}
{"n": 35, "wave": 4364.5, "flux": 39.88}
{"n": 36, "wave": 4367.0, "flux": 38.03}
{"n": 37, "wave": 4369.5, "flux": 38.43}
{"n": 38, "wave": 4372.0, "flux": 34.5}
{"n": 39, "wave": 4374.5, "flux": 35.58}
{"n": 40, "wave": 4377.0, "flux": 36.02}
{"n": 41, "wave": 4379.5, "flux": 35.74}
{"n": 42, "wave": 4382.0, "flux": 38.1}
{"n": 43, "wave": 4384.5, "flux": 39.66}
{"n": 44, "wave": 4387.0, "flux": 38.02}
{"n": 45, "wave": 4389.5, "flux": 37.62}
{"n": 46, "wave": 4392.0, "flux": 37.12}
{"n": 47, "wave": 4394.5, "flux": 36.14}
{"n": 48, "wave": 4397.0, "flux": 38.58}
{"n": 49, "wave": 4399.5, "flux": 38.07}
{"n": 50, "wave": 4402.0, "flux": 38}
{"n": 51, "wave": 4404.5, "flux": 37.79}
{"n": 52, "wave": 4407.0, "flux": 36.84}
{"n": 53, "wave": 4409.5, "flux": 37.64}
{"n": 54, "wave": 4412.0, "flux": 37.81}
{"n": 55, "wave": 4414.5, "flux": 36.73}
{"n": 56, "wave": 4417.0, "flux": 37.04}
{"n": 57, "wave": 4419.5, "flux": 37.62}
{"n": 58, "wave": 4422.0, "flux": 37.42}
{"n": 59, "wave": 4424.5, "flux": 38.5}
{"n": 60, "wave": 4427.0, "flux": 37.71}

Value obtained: 3.0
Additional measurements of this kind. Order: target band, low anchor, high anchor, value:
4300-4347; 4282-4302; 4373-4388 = 2.0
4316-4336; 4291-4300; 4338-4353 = -2.2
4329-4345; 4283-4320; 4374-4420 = 2.8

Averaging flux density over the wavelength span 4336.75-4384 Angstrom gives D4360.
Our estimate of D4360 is 35.5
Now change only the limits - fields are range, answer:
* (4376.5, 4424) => 37.5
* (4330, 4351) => 32.5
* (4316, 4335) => 38.2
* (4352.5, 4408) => 37.6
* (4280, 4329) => 38.1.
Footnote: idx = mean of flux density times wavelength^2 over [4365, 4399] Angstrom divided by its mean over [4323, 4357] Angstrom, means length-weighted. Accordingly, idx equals 1.11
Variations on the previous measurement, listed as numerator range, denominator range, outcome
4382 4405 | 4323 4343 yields 1.19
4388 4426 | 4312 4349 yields 1.10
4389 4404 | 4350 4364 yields 1.00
